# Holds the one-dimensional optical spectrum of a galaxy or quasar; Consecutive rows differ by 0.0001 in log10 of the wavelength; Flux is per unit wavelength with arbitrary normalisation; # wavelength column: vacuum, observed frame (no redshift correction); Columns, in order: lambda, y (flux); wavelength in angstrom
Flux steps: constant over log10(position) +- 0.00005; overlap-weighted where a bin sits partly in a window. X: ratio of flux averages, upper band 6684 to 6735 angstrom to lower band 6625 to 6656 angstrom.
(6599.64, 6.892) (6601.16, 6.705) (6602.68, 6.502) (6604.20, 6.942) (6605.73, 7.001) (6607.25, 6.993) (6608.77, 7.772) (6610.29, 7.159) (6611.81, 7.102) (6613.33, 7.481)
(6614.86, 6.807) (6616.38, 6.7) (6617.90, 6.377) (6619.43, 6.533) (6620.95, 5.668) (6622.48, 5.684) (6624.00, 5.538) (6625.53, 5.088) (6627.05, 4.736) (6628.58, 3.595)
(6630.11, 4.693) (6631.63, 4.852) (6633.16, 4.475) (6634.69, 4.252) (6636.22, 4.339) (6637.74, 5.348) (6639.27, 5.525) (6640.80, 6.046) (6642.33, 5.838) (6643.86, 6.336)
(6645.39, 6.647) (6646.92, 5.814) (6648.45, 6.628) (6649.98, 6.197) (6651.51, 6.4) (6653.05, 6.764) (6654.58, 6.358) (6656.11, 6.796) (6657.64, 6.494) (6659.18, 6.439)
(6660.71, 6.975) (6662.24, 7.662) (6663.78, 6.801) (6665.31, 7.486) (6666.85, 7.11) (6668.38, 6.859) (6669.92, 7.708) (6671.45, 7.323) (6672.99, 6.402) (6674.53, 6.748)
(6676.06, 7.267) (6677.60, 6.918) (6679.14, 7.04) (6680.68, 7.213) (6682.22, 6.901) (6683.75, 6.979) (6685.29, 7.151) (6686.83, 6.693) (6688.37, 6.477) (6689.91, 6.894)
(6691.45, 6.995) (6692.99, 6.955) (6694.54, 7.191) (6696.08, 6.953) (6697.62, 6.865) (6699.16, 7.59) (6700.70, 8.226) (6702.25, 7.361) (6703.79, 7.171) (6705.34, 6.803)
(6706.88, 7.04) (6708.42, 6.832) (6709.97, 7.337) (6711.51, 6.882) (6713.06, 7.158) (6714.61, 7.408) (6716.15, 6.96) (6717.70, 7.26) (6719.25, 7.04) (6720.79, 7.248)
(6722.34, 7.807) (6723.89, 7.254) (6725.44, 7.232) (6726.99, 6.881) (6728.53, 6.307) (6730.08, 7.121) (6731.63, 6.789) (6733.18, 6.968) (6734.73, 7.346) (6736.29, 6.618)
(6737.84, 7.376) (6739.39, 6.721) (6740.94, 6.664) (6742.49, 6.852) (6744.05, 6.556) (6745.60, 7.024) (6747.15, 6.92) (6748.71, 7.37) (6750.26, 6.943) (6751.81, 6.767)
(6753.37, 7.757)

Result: 1.28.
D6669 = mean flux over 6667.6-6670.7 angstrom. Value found 7.3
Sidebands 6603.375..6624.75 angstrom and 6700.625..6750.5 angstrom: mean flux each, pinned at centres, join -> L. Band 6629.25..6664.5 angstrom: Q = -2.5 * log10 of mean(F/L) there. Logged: 0.141 mag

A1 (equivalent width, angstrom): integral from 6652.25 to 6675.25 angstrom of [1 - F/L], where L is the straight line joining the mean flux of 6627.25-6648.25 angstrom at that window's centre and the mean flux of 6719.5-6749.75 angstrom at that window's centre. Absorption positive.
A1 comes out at -4.9 angstrom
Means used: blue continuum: 5.24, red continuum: 7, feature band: 6.93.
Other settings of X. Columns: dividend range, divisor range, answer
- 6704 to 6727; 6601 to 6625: 1.07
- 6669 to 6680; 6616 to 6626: 1.19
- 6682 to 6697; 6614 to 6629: 1.21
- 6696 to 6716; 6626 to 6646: 1.41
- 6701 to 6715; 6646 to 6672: 1.05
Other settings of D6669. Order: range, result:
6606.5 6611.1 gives 7.32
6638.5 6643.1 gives 5.8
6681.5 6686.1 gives 7.02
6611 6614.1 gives 7.28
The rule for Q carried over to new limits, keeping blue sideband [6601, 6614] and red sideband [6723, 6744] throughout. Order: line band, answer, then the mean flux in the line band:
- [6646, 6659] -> 0.10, 6.43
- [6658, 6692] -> 0.00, 7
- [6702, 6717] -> -0.02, 7.09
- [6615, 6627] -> 0.19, 5.92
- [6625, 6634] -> 0.48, 4.56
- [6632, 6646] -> 0.29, 5.39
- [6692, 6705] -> -0.04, 7.26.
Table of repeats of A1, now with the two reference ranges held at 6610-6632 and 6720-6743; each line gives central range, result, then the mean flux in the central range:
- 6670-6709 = -2.8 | 7.05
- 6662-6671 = -1.3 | 7.25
